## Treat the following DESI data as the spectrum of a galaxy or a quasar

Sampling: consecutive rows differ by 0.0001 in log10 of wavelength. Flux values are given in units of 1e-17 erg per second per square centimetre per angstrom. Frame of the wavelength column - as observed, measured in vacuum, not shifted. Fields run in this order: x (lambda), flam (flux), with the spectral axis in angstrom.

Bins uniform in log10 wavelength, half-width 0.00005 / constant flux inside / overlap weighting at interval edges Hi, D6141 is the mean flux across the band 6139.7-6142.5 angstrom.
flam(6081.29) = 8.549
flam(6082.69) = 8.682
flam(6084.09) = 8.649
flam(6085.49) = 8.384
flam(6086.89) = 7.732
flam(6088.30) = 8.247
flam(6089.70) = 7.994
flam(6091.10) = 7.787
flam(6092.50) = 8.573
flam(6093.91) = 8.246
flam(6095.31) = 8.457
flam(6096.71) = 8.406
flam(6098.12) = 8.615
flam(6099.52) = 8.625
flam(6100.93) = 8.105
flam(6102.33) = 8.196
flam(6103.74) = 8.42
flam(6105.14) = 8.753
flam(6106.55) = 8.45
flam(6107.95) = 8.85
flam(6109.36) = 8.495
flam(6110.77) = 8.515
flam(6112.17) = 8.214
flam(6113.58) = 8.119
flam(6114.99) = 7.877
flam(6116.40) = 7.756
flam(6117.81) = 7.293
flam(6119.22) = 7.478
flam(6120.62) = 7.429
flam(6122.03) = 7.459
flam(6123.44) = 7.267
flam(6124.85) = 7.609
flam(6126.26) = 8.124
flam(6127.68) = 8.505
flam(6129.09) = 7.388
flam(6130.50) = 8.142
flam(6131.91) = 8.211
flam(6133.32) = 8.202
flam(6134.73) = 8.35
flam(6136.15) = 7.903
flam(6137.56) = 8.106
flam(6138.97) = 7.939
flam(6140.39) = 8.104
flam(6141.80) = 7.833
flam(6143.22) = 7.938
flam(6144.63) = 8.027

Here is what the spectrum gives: 7.98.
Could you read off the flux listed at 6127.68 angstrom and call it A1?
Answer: 8.505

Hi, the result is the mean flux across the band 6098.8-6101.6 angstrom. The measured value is 8.37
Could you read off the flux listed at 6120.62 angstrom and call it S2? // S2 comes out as 7.429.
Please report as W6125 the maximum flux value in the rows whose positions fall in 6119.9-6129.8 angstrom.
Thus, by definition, 8.505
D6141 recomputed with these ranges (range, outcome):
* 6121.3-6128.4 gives 7.78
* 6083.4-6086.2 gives 8.52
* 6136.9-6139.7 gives 8.01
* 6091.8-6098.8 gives 8.45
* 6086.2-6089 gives 7.97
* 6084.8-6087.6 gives 8.04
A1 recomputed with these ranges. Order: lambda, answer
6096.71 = 8.406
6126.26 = 8.124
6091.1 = 7.787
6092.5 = 8.573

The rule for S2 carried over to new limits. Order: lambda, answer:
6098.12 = 8.615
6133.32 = 8.202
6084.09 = 8.649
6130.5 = 8.142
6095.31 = 8.457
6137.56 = 8.106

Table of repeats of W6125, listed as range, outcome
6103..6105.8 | 8.753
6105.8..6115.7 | 8.85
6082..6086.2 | 8.682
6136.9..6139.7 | 8.106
